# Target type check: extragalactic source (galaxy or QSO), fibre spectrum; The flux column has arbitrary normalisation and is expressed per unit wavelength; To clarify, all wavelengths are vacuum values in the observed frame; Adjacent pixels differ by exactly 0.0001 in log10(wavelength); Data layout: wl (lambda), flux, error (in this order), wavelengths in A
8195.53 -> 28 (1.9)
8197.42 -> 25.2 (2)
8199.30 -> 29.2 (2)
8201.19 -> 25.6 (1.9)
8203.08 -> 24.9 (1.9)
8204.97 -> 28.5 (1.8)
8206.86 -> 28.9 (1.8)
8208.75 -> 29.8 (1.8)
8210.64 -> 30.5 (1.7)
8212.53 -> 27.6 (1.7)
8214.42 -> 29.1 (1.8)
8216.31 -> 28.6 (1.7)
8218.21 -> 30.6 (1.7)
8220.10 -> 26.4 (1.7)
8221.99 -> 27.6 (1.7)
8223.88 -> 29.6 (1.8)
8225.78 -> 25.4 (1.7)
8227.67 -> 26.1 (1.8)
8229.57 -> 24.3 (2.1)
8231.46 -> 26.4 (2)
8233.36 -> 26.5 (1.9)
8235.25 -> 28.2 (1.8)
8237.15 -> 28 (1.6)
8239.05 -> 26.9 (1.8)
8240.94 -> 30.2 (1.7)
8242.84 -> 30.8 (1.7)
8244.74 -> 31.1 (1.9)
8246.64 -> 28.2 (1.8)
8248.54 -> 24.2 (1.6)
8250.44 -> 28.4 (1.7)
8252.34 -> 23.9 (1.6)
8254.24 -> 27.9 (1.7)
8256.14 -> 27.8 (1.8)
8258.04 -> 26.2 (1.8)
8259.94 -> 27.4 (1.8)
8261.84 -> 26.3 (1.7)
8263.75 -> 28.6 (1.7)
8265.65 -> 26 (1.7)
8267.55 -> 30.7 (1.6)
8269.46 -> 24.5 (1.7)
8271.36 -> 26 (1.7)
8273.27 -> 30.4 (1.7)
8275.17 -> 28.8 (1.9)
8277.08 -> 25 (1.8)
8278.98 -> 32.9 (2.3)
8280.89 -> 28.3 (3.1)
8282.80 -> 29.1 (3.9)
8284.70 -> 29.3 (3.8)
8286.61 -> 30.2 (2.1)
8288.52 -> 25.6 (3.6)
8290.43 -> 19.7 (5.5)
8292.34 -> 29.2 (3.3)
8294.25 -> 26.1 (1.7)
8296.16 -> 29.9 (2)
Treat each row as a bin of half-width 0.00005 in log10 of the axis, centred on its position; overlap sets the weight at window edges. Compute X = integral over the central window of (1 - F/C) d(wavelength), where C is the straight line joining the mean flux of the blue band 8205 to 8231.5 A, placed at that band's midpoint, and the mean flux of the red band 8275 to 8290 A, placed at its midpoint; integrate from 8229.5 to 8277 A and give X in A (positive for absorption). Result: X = 1.1 A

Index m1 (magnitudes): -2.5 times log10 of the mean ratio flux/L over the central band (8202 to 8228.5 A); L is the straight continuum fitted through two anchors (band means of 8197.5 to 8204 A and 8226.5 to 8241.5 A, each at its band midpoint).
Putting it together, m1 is -0.06 mag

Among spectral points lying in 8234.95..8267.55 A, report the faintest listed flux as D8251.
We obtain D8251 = 23.9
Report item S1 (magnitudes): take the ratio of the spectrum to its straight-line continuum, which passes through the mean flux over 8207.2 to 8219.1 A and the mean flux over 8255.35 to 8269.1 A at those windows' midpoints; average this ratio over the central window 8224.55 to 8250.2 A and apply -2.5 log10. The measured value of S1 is 0.036 mag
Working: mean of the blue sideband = 29.3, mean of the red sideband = 27.4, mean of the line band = 27.5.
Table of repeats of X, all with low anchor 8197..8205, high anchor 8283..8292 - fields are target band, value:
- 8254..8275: -0.7 A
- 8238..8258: -0.9 A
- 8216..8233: -0.3 A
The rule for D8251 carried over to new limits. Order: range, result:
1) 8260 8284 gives 24.5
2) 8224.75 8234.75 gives 24.3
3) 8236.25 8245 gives 26.9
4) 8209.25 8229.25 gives 25.4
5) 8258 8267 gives 26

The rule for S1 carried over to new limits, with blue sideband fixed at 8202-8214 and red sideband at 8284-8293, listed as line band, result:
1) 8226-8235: 0.076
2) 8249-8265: 0.014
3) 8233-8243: -0.025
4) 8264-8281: -0.044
